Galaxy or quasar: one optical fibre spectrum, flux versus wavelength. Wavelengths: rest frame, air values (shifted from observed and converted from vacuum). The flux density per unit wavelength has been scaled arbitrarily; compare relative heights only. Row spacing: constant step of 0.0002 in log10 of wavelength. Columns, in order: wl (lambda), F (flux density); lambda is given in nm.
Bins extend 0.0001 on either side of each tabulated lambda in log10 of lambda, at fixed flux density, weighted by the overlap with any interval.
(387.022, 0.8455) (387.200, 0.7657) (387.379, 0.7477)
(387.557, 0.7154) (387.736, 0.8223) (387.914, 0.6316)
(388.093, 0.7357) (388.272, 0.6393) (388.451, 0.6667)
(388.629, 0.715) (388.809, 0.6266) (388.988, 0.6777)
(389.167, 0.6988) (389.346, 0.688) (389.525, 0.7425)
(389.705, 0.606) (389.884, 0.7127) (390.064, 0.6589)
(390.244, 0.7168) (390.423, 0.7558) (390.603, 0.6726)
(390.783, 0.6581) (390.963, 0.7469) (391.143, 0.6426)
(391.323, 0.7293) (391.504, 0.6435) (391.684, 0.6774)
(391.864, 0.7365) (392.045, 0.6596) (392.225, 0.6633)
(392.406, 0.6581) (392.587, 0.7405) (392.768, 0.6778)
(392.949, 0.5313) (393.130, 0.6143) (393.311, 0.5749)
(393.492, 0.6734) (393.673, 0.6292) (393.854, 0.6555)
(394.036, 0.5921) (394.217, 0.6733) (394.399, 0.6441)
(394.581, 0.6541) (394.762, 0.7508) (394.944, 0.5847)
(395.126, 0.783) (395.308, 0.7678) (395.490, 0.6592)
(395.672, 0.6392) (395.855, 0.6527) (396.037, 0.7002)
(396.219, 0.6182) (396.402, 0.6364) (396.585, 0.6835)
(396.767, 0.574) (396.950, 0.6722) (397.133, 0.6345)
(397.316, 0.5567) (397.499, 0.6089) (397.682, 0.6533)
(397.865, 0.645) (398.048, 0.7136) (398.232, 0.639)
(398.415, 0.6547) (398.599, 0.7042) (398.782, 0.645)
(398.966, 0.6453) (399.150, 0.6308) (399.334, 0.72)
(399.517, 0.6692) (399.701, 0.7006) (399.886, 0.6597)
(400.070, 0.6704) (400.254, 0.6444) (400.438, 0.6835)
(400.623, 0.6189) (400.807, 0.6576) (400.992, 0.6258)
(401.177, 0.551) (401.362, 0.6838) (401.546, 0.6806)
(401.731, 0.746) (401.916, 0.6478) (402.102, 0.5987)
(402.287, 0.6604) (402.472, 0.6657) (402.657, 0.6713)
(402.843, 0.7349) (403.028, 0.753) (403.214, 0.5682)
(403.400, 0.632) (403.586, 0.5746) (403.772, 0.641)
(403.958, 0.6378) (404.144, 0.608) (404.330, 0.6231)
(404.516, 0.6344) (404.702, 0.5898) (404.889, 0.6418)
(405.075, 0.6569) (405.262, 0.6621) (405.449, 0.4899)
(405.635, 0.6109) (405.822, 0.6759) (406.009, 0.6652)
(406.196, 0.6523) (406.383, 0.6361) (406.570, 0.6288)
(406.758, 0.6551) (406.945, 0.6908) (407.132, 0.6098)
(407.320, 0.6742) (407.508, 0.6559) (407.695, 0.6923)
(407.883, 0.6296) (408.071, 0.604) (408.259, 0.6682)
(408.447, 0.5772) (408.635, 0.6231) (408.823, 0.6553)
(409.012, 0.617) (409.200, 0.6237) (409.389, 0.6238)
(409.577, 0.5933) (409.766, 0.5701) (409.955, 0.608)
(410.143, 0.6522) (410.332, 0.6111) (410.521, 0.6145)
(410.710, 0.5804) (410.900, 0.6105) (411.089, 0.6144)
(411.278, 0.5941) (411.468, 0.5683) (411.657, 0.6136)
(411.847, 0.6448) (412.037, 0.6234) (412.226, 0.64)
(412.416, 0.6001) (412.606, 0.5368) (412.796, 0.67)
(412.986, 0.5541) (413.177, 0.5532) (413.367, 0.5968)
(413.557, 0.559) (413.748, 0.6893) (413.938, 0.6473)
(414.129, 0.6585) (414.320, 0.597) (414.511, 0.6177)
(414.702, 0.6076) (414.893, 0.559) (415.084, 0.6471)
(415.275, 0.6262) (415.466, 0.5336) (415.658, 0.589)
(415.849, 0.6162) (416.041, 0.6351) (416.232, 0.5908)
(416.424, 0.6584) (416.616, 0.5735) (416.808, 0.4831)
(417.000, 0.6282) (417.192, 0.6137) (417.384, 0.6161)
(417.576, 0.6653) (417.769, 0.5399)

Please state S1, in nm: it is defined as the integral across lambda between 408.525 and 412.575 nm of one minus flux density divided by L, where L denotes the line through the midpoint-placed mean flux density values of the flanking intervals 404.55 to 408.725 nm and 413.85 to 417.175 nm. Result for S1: 0.06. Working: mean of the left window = 0.636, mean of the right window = 0.604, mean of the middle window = 0.612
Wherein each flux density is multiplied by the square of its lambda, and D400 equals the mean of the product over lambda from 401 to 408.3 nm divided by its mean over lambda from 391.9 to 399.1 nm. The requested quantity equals 1.0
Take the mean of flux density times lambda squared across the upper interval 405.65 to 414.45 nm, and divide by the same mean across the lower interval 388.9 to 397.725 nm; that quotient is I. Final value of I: 1.0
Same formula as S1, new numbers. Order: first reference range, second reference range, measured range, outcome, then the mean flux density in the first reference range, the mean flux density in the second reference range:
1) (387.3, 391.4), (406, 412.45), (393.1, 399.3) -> 0.17 nm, 0.696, 0.626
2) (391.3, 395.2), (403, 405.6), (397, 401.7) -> -0.12 nm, 0.659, 0.619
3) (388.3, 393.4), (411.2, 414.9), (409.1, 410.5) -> 0.01 nm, 0.674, 0.608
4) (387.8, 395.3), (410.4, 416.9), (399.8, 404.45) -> -0.07 nm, 0.673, 0.603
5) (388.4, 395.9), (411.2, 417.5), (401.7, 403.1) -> -0.09 nm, 0.673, 0.604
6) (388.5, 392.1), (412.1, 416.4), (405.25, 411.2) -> 0.01 nm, 0.688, 0.607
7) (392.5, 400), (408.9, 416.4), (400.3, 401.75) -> -0.02 nm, 0.655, 0.608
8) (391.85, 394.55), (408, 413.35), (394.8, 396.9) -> -0.08 nm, 0.646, 0.609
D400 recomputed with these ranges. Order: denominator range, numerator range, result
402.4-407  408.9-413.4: 0.98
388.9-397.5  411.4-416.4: 1.01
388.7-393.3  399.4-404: 1.02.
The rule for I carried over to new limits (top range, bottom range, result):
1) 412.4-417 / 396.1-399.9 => 1.00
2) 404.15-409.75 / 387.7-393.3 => 1.01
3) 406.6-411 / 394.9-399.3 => 1.01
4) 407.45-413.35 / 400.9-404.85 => 0.99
